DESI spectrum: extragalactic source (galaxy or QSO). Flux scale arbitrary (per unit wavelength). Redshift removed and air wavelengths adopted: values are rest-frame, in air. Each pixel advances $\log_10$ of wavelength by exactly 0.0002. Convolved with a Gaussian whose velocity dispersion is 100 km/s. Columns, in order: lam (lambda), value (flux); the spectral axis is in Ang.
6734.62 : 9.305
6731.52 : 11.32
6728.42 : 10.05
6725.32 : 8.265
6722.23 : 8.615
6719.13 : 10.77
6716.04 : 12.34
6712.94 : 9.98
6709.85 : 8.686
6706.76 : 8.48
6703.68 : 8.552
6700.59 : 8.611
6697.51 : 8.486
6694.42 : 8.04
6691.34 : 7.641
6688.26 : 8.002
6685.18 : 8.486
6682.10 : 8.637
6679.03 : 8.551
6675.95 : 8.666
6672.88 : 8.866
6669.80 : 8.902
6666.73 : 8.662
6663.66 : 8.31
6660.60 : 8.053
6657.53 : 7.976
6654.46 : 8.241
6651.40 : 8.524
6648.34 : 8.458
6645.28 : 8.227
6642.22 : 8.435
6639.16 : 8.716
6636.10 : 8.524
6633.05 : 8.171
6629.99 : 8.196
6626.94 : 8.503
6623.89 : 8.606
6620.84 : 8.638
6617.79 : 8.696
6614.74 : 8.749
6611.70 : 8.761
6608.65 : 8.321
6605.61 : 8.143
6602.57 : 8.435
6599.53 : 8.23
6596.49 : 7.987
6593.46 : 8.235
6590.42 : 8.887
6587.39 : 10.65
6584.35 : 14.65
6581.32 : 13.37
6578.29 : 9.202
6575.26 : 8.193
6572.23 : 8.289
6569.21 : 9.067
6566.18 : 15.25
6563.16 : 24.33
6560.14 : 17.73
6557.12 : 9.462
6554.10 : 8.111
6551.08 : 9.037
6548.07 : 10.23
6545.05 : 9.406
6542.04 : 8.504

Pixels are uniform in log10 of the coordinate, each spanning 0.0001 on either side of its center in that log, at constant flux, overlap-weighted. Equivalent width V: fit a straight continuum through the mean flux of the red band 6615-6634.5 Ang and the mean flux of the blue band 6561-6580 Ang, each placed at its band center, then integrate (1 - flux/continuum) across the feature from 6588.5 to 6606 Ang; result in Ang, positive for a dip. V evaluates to 3.60 Ang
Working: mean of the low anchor 12.6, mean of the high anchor 8.48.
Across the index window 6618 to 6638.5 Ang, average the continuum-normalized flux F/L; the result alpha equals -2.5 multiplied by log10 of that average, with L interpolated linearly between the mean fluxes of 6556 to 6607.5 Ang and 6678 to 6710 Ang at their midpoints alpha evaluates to 0.18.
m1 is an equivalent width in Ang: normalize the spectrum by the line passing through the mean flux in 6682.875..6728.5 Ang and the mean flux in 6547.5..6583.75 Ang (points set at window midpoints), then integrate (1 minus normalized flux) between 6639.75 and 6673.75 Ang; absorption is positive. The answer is 5.4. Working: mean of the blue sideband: 12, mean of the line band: 8.42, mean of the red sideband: 8.96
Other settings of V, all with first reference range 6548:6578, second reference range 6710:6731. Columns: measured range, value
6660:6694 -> 6.8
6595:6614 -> 5.1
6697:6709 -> 1.9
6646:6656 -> 2.3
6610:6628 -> 4.1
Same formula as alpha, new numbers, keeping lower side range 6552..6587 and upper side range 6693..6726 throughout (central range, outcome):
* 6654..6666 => 0.25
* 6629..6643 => 0.28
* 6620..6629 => 0.29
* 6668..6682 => 0.15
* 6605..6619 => 0.31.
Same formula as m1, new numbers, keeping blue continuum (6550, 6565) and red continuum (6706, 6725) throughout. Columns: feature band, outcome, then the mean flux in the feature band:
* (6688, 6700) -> 2.6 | 8.09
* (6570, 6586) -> 3.2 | 10.7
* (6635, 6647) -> 3.3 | 8.47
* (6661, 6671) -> 2.3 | 8.56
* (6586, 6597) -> 3.4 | 9.01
